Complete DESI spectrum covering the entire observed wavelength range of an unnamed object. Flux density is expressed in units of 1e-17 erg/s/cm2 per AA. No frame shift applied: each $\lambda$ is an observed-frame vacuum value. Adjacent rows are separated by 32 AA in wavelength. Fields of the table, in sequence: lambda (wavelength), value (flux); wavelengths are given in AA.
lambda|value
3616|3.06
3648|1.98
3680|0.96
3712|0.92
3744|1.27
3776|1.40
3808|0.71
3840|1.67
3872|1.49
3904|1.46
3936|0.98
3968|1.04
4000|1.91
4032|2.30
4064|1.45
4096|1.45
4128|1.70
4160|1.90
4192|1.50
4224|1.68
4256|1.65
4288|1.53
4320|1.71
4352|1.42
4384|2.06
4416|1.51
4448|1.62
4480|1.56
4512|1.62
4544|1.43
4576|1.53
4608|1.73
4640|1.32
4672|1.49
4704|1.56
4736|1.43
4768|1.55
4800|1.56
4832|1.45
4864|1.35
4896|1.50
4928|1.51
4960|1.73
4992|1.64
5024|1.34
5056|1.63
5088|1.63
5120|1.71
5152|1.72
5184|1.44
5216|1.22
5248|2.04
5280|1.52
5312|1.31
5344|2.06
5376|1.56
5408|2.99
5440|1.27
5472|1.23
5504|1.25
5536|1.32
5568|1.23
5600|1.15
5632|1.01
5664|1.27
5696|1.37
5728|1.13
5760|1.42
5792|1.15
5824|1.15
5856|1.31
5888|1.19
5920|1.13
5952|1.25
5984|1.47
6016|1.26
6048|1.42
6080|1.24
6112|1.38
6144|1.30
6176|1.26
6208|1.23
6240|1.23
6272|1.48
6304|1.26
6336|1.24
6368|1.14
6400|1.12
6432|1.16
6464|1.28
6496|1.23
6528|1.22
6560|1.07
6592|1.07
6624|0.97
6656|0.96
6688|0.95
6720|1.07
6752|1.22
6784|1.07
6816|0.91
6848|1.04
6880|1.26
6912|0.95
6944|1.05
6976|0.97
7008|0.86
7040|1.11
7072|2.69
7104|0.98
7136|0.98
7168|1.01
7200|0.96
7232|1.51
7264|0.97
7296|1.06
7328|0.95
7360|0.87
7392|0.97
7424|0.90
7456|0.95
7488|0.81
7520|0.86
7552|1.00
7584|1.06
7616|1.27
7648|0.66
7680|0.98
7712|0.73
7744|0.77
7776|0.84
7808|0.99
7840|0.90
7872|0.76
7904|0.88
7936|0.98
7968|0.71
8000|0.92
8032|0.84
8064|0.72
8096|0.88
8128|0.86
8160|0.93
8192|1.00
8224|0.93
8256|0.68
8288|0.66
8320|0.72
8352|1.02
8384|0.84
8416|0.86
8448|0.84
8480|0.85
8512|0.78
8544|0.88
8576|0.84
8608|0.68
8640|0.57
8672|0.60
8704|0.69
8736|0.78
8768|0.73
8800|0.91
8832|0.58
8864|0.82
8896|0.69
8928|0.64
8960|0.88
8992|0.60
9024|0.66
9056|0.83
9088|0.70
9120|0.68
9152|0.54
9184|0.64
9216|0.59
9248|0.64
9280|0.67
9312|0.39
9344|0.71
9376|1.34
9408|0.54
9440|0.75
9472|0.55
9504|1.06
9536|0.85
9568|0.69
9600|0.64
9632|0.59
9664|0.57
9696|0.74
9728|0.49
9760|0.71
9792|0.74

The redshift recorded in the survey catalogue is 0.08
